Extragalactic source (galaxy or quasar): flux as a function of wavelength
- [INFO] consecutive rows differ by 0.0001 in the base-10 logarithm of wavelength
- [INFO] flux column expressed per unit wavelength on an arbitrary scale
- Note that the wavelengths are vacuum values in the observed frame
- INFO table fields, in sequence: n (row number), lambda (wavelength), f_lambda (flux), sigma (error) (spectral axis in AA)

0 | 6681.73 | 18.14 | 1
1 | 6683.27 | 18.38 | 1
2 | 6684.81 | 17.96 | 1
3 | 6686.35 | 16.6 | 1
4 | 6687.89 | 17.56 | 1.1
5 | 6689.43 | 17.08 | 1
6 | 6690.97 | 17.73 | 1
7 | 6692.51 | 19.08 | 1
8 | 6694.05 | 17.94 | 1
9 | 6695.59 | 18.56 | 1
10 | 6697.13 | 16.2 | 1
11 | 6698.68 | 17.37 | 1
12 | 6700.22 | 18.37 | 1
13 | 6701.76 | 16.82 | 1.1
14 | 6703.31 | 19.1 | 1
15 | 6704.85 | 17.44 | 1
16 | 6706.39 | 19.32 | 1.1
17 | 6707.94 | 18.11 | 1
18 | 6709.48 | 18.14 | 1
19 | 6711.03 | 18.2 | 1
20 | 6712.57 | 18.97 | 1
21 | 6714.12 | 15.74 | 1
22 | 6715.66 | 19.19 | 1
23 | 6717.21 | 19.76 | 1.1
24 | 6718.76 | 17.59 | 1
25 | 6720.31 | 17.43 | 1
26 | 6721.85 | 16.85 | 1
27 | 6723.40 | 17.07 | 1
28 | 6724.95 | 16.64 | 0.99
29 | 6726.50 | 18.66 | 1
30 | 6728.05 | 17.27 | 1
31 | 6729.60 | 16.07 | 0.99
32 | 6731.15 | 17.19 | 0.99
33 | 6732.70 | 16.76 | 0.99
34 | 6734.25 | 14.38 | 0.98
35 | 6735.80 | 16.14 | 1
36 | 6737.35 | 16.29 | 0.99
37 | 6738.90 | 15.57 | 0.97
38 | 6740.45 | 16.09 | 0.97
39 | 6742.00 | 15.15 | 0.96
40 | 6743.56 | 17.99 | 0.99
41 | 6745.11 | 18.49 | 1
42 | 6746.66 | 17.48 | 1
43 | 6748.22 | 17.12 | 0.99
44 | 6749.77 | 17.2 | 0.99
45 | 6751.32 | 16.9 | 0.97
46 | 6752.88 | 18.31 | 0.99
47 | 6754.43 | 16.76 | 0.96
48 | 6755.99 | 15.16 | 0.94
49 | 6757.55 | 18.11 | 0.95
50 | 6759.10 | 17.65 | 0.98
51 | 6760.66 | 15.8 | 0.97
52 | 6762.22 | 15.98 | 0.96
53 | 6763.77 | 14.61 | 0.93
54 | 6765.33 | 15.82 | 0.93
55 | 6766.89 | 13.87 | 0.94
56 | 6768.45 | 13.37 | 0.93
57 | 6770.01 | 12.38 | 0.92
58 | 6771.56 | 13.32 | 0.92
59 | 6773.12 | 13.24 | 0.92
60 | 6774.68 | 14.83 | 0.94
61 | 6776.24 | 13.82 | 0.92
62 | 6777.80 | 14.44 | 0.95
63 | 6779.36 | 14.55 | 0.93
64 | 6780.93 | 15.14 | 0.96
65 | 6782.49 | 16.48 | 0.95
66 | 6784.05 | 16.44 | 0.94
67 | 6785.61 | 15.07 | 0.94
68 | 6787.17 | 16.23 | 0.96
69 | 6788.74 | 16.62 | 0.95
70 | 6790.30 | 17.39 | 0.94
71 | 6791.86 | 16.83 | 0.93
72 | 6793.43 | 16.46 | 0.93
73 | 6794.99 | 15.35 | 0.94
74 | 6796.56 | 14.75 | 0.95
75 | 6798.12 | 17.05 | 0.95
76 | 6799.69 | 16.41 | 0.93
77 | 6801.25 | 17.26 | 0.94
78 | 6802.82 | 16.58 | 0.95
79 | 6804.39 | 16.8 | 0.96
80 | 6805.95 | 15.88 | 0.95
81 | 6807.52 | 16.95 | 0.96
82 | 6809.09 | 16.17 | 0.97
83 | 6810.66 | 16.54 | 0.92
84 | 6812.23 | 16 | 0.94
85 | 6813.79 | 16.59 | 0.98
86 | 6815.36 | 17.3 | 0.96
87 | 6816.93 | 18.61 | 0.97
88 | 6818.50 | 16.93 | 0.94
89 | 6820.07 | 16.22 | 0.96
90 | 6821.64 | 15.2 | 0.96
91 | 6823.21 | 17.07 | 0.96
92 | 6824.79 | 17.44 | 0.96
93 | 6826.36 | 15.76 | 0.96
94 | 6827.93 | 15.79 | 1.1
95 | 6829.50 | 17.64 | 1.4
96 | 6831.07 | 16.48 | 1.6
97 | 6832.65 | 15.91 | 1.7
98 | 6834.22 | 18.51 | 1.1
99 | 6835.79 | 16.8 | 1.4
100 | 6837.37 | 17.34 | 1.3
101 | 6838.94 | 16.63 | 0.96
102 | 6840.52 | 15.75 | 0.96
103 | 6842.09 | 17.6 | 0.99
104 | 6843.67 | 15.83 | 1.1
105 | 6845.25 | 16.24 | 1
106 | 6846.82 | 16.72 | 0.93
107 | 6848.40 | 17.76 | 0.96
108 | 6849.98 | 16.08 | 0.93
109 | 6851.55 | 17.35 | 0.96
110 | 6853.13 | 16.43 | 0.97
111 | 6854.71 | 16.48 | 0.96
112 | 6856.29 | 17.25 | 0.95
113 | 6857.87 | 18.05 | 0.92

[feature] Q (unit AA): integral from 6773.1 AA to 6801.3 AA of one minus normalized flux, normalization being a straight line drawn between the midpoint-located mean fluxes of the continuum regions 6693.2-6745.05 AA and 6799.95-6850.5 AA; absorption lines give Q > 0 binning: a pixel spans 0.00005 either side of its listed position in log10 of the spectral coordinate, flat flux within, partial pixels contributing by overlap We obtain 2.0 AA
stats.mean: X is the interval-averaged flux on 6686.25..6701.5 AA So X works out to 17.7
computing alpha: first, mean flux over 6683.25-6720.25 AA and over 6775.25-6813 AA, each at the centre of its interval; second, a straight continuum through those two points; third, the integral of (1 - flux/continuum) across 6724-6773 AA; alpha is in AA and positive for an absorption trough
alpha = 2.4 AA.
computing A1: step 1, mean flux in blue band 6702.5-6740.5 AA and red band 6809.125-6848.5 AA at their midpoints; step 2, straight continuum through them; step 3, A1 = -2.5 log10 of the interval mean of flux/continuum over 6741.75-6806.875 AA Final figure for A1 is 0.07 mag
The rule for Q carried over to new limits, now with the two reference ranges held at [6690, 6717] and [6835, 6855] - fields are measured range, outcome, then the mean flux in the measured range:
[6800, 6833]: 0.66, 16.6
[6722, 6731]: 0.35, 17.1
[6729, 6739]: 0.94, 16.1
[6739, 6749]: 0.40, 17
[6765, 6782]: 3.24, 14.1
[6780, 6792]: 0.72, 16.2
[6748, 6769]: 1.60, 16.2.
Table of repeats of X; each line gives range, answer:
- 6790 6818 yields 16.6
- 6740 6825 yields 16.1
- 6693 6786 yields 16.6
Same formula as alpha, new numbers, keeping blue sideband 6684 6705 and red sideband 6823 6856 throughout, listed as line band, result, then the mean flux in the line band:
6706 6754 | 0.56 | 17.3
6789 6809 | 0.64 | 16.5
